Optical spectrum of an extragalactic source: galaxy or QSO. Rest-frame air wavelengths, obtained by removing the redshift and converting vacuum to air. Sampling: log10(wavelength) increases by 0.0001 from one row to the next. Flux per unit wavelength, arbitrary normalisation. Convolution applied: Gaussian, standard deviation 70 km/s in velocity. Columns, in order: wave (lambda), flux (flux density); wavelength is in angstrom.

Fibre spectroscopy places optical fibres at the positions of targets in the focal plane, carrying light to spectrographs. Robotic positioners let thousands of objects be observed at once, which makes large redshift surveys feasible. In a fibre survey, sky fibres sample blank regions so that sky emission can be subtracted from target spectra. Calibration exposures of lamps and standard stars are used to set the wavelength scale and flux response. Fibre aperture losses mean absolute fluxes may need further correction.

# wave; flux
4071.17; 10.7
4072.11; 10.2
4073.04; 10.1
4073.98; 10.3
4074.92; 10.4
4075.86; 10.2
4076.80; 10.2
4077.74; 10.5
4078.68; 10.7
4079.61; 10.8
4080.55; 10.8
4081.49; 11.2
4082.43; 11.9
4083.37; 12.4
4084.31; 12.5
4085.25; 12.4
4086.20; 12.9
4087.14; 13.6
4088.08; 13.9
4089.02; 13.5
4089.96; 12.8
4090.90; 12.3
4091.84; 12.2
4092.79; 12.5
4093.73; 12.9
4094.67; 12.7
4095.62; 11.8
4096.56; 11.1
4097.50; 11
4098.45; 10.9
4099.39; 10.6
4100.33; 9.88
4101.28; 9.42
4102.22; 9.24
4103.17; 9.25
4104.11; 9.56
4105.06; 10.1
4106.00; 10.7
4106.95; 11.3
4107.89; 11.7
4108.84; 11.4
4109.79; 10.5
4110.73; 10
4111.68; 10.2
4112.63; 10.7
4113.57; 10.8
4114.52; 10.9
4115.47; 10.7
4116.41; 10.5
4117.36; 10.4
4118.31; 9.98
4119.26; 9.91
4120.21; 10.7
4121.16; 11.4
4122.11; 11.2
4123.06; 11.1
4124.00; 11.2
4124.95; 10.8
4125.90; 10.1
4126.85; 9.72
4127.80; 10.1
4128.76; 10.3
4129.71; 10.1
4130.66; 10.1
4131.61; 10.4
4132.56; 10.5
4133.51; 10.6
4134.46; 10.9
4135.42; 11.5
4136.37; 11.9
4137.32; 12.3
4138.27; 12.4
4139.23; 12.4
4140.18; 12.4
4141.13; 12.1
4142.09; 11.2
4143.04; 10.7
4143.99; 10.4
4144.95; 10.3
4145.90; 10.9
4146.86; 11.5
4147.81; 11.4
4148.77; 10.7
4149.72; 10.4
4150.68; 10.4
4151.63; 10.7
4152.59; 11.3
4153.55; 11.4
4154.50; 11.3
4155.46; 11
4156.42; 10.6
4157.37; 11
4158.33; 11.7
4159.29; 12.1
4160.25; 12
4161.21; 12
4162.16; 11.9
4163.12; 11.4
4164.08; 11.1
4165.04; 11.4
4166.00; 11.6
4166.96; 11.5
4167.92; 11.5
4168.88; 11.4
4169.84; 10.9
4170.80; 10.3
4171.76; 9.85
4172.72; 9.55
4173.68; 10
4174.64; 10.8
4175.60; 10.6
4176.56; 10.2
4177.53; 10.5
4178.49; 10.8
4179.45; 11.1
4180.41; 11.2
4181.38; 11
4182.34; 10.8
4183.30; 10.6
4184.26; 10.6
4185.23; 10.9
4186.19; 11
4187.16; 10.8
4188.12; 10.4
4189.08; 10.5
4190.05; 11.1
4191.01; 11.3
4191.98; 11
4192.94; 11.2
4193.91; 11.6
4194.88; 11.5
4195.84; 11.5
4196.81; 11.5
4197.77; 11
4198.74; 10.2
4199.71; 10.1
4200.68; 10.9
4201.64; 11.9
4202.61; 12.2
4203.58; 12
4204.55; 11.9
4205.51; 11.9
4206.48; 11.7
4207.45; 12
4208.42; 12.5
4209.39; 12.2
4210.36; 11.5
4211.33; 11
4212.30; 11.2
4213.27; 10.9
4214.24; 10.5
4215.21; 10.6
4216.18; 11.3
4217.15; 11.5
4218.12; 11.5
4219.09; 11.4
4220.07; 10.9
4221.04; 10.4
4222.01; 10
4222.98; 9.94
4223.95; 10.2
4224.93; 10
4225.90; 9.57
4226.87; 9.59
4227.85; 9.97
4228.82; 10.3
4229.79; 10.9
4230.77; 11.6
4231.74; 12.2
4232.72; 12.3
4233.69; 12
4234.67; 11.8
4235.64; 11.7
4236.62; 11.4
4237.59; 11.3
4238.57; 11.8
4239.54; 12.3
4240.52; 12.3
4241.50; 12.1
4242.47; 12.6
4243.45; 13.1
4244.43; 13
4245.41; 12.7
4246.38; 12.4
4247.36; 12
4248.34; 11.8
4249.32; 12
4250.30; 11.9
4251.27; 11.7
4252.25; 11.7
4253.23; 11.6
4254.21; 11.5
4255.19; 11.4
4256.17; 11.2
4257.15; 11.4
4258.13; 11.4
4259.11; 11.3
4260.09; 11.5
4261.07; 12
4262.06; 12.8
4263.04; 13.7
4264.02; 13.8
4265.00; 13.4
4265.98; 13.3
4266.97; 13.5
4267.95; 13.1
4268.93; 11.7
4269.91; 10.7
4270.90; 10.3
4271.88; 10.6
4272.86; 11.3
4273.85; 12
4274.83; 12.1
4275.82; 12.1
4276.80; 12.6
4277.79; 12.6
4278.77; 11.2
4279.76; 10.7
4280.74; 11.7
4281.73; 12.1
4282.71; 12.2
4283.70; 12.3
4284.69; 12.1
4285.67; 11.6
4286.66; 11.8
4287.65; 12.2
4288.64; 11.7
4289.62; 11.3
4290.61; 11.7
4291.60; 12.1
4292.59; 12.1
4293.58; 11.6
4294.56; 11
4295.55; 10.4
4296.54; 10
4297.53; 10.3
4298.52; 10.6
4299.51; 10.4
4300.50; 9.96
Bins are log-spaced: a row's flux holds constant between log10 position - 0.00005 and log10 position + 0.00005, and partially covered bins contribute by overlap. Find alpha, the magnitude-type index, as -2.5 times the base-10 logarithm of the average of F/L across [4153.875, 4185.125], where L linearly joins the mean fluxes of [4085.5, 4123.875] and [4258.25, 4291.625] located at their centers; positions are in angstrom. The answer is 0.05 mag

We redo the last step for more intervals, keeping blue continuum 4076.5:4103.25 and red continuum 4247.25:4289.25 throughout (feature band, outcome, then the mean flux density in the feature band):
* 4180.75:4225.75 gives 0.070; 11.1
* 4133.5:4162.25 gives 0.036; 11.3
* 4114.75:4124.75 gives 0.093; 10.7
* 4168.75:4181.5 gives 0.119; 10.5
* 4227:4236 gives 0.050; 11.3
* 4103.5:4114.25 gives 0.101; 10.6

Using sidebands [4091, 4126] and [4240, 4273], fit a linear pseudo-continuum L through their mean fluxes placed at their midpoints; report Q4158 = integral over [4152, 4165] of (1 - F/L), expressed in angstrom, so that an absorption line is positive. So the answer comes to -0.2 angstrom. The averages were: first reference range 10.8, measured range 11.4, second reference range 12.1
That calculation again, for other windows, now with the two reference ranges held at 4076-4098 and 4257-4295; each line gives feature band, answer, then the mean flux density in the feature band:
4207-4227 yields 1.8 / 10.9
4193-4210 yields 0.6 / 11.6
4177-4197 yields 1.7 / 11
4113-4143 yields 2.7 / 10.9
